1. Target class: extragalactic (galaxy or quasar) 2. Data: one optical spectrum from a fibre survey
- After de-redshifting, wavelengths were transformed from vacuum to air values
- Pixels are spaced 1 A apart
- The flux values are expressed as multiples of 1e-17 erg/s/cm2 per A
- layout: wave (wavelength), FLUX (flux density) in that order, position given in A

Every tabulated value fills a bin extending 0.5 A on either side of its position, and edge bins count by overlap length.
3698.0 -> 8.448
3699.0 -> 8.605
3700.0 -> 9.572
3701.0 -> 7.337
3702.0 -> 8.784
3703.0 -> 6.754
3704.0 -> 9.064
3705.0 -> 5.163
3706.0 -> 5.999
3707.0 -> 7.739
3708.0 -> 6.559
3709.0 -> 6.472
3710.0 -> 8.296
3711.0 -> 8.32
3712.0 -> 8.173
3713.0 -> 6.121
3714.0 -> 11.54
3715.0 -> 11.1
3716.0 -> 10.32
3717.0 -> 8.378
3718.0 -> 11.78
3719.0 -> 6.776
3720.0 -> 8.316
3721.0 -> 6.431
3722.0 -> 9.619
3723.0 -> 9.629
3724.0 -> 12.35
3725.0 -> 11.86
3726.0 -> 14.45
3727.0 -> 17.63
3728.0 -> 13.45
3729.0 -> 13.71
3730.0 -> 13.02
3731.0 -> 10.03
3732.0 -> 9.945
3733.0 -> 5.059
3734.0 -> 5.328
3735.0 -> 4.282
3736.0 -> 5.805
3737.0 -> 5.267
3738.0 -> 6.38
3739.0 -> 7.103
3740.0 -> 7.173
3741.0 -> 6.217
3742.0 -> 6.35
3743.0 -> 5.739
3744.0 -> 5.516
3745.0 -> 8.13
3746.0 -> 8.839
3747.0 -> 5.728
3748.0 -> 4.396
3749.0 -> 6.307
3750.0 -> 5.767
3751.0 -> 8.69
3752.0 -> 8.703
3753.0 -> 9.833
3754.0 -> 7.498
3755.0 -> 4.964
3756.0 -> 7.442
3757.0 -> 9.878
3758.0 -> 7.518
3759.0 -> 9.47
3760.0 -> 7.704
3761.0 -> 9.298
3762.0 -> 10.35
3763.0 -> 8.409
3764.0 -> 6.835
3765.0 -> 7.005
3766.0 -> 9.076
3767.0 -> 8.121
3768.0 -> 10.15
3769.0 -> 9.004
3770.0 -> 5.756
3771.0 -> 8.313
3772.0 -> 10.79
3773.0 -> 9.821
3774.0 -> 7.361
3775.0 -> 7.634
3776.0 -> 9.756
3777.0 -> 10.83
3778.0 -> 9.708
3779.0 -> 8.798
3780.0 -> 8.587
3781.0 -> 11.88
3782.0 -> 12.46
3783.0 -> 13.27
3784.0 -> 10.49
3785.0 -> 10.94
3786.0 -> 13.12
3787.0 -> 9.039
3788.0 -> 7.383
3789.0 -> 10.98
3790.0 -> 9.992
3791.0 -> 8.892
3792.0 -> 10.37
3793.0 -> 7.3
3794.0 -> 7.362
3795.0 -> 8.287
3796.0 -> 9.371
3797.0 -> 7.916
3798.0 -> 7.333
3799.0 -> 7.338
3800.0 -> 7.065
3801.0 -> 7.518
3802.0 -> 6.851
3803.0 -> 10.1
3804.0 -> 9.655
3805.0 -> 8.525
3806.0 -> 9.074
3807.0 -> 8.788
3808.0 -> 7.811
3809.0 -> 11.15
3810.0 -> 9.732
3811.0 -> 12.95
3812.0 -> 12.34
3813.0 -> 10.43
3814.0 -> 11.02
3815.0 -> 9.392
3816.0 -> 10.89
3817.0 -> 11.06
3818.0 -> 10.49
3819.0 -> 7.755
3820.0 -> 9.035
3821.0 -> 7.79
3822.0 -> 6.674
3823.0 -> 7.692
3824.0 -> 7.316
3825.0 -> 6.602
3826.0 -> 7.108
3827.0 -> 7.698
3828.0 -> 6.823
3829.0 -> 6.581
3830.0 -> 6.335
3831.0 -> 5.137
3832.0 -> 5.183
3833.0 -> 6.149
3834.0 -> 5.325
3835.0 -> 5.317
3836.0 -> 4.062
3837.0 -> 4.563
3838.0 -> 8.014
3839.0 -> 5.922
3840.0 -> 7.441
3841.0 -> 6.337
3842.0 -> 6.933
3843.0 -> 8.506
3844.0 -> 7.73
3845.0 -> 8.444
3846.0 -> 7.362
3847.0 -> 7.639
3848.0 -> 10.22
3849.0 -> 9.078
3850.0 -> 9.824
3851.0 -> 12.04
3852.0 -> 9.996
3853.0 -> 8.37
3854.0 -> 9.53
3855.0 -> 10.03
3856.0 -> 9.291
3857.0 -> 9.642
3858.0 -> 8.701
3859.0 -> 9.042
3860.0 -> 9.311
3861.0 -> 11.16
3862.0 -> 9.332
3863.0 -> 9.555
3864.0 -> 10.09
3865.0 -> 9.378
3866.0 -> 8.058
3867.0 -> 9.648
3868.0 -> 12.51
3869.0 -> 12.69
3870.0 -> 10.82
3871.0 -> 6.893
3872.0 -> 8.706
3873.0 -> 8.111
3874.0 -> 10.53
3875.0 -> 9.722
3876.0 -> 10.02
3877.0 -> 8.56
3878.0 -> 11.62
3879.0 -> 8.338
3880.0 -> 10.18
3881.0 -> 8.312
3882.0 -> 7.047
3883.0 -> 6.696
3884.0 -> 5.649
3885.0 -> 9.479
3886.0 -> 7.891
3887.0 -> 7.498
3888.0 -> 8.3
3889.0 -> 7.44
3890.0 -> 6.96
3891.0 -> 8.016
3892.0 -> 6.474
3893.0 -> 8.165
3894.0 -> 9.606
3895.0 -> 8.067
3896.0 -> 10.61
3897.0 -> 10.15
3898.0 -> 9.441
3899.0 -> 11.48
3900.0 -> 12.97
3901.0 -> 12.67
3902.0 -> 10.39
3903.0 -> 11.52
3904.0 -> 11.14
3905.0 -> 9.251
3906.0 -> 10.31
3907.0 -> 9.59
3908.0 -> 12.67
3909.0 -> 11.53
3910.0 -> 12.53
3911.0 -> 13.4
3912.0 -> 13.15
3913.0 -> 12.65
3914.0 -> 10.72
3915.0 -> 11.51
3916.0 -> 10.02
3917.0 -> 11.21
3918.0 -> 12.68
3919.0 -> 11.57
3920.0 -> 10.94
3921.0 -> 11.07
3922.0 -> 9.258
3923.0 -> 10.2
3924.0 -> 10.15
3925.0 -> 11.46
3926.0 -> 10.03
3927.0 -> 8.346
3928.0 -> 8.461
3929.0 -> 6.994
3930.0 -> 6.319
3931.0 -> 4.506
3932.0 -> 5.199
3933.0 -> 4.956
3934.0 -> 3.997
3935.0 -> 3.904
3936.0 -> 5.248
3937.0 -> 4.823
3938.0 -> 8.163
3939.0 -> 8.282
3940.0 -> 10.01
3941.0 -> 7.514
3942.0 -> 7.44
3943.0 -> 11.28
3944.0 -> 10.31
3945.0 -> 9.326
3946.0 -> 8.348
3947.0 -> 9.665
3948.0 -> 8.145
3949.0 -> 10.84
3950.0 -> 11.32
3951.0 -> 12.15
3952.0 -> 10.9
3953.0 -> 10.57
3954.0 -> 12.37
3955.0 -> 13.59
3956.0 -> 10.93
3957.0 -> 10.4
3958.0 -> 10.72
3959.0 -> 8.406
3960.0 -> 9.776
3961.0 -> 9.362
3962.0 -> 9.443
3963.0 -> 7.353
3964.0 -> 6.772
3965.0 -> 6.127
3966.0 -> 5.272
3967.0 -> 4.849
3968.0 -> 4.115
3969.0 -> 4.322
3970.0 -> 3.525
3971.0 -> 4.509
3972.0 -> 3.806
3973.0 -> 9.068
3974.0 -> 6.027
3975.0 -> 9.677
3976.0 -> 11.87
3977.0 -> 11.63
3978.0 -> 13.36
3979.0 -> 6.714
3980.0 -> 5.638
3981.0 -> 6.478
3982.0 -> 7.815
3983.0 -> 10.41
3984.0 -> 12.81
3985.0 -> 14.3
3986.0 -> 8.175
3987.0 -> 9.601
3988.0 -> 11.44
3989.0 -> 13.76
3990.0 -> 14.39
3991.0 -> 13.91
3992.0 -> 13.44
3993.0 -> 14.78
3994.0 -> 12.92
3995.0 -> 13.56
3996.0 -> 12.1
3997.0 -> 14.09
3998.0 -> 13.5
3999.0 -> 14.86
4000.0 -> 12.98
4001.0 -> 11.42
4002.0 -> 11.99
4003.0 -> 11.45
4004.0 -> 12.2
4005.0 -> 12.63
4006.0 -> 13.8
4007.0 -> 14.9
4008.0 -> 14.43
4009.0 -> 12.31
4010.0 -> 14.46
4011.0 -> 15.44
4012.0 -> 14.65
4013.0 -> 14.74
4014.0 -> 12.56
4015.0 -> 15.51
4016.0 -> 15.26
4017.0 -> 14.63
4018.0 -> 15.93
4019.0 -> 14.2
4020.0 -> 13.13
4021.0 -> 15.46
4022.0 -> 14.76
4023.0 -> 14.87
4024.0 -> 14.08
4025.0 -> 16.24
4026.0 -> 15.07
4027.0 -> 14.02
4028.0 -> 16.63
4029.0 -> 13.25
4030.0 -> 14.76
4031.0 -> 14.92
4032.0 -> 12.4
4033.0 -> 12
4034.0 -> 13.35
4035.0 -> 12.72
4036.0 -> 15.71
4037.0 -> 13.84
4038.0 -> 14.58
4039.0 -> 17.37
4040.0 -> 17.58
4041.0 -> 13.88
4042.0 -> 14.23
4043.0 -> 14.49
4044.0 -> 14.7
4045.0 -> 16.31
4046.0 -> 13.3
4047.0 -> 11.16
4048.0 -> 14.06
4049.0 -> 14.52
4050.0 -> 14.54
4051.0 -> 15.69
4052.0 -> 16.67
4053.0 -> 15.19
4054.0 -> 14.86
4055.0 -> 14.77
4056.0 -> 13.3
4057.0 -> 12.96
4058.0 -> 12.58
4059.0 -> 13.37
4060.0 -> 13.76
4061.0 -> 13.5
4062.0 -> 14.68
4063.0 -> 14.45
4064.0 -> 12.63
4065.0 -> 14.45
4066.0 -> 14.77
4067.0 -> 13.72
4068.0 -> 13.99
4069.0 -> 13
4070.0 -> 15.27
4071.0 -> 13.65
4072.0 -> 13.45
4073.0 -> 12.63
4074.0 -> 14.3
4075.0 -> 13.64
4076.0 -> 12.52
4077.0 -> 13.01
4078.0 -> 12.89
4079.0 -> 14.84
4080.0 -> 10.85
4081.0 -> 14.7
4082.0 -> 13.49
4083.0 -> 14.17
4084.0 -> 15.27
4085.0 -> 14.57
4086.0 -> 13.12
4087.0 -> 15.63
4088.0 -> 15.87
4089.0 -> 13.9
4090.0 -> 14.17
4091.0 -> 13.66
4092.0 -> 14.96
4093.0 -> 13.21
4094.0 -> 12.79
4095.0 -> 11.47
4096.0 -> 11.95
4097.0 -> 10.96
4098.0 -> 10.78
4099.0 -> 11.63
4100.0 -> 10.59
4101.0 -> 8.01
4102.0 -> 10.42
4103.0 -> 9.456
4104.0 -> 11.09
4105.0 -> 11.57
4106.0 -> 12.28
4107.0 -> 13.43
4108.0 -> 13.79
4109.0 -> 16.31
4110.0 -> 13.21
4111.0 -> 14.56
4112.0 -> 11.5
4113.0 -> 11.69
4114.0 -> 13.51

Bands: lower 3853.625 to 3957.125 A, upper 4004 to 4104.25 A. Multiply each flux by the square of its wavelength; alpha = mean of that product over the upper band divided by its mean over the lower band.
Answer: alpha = 1.57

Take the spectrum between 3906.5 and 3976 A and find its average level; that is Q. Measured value 8.92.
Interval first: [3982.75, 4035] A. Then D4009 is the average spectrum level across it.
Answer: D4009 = 13.6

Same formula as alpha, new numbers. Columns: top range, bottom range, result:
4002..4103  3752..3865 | 1.81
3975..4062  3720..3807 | 1.76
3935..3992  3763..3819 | 1.06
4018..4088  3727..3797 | 1.92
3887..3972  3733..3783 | 1.26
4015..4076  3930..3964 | 1.73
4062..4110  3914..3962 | 1.53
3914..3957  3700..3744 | 1.20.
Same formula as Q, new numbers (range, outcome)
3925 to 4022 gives 10.3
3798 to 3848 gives 7.97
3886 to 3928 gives 10.3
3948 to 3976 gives 8.44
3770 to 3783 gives 9.65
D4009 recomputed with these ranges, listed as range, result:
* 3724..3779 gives 8.44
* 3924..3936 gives 6.82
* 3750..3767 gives 8.21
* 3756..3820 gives 9.29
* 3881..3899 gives 8.19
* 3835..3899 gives 8.72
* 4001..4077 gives 14.1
